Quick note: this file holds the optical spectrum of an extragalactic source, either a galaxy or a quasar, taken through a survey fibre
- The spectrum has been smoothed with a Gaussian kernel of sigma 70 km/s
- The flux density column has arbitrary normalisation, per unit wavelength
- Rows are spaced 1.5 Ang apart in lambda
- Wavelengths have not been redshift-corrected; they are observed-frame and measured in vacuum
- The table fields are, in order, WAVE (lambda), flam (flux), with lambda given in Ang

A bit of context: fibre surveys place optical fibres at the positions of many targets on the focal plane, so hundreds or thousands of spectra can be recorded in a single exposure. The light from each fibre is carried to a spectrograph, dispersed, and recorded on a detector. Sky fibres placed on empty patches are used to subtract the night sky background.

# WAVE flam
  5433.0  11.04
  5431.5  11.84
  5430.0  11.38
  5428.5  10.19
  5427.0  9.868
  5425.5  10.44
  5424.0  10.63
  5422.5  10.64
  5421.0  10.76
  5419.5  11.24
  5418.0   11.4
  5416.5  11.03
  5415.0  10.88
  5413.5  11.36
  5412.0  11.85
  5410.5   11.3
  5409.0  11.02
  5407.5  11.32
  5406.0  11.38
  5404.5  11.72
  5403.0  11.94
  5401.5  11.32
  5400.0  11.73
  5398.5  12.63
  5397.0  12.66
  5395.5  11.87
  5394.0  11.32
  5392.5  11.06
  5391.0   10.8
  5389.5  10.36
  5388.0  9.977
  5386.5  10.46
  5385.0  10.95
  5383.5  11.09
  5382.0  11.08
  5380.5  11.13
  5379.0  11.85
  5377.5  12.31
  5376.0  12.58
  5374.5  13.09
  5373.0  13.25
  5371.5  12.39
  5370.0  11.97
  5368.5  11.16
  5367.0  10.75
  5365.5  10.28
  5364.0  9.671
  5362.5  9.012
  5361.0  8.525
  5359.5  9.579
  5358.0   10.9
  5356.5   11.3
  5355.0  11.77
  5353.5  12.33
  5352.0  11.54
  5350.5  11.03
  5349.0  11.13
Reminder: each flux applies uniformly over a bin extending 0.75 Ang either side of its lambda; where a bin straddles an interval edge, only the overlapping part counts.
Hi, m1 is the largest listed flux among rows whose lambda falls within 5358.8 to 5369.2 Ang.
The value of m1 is 11.16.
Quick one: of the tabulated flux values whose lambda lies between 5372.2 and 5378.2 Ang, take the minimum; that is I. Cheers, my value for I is 12.31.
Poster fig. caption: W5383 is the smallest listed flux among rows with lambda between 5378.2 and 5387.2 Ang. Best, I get 10.46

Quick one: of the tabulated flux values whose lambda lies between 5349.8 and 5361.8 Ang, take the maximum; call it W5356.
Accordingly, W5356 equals 12.33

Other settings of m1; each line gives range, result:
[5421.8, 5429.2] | 10.64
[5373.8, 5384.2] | 13.09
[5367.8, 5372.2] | 12.39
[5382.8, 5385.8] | 11.09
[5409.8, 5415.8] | 11.85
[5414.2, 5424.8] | 11.4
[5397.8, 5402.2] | 12.63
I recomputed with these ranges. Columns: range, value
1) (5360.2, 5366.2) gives 8.525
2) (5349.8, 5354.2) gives 11.03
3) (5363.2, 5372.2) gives 9.671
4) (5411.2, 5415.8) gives 10.88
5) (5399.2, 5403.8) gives 11.32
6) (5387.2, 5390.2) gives 9.977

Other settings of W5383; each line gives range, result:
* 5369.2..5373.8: 11.97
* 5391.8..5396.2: 11.06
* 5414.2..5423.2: 10.64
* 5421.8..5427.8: 9.868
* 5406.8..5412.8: 11.02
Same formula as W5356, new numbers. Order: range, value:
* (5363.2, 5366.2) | 10.28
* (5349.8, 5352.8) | 11.54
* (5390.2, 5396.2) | 11.87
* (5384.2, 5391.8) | 10.95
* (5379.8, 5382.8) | 11.13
